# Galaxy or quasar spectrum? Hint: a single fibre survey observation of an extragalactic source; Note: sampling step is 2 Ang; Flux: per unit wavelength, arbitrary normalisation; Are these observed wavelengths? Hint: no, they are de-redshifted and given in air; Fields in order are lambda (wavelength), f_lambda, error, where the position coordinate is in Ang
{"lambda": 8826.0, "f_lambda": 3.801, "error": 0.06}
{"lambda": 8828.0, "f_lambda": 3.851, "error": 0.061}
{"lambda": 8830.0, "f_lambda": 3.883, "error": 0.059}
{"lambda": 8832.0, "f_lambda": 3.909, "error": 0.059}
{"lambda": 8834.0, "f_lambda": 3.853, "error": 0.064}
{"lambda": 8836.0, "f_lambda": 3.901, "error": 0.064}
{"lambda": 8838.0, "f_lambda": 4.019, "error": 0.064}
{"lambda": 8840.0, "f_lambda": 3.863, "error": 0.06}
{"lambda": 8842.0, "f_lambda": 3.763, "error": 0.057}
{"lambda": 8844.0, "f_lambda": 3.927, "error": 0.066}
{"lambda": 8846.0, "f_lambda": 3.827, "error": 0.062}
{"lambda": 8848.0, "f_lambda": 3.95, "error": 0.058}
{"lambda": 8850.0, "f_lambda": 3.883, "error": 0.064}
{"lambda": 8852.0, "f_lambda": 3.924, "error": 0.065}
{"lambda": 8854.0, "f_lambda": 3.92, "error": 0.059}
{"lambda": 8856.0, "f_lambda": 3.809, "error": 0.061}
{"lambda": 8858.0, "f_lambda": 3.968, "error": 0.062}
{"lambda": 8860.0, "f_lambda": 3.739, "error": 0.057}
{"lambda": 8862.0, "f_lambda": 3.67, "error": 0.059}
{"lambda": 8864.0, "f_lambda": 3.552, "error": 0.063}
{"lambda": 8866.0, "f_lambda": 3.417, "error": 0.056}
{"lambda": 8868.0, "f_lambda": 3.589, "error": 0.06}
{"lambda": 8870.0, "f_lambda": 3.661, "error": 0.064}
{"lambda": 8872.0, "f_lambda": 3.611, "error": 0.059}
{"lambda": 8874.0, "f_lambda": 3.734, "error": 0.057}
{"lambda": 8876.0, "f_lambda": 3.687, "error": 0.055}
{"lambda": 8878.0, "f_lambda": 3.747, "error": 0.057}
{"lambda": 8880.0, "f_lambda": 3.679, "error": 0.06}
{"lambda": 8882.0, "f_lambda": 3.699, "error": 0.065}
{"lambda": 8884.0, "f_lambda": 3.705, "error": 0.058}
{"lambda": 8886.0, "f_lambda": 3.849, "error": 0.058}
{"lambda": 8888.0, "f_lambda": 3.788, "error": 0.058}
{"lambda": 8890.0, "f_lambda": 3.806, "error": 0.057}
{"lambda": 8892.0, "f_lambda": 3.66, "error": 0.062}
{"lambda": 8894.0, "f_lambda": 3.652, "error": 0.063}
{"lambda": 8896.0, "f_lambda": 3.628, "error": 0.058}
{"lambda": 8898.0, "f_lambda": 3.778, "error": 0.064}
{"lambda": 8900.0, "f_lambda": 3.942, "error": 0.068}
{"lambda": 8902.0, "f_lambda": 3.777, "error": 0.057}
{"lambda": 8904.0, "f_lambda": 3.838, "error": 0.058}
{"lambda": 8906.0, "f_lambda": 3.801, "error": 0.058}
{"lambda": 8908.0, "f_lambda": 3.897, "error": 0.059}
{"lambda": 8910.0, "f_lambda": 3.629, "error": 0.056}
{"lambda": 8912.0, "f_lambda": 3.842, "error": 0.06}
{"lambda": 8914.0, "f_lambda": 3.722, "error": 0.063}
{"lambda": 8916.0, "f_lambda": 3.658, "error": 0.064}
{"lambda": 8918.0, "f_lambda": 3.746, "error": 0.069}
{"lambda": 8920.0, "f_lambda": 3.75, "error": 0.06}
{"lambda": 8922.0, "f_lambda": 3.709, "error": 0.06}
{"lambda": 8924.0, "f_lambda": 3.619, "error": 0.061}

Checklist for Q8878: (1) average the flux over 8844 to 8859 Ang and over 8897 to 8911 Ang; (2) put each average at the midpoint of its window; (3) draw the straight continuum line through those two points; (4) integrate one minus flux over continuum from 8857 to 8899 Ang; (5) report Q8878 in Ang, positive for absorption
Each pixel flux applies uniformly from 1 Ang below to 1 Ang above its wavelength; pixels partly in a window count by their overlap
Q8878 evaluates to 1.71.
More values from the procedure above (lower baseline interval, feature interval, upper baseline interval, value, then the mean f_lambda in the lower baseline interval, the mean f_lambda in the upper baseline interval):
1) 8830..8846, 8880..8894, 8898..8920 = 0.28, 3.89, 3.78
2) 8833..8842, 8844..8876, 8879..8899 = 0.55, 3.89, 3.72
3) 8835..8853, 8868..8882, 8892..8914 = 0.55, 3.9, 3.77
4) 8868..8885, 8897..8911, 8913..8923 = -0.39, 3.68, 3.72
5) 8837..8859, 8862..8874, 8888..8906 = 0.79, 3.9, 3.76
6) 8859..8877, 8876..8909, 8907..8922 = -0.64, 3.63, 3.75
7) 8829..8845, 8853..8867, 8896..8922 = 0.46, 3.89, 3.77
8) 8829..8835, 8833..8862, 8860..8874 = -0.90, 3.88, 3.61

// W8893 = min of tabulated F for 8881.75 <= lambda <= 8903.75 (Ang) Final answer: 3.628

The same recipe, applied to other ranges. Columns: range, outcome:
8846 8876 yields 3.417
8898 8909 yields 3.777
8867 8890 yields 3.589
